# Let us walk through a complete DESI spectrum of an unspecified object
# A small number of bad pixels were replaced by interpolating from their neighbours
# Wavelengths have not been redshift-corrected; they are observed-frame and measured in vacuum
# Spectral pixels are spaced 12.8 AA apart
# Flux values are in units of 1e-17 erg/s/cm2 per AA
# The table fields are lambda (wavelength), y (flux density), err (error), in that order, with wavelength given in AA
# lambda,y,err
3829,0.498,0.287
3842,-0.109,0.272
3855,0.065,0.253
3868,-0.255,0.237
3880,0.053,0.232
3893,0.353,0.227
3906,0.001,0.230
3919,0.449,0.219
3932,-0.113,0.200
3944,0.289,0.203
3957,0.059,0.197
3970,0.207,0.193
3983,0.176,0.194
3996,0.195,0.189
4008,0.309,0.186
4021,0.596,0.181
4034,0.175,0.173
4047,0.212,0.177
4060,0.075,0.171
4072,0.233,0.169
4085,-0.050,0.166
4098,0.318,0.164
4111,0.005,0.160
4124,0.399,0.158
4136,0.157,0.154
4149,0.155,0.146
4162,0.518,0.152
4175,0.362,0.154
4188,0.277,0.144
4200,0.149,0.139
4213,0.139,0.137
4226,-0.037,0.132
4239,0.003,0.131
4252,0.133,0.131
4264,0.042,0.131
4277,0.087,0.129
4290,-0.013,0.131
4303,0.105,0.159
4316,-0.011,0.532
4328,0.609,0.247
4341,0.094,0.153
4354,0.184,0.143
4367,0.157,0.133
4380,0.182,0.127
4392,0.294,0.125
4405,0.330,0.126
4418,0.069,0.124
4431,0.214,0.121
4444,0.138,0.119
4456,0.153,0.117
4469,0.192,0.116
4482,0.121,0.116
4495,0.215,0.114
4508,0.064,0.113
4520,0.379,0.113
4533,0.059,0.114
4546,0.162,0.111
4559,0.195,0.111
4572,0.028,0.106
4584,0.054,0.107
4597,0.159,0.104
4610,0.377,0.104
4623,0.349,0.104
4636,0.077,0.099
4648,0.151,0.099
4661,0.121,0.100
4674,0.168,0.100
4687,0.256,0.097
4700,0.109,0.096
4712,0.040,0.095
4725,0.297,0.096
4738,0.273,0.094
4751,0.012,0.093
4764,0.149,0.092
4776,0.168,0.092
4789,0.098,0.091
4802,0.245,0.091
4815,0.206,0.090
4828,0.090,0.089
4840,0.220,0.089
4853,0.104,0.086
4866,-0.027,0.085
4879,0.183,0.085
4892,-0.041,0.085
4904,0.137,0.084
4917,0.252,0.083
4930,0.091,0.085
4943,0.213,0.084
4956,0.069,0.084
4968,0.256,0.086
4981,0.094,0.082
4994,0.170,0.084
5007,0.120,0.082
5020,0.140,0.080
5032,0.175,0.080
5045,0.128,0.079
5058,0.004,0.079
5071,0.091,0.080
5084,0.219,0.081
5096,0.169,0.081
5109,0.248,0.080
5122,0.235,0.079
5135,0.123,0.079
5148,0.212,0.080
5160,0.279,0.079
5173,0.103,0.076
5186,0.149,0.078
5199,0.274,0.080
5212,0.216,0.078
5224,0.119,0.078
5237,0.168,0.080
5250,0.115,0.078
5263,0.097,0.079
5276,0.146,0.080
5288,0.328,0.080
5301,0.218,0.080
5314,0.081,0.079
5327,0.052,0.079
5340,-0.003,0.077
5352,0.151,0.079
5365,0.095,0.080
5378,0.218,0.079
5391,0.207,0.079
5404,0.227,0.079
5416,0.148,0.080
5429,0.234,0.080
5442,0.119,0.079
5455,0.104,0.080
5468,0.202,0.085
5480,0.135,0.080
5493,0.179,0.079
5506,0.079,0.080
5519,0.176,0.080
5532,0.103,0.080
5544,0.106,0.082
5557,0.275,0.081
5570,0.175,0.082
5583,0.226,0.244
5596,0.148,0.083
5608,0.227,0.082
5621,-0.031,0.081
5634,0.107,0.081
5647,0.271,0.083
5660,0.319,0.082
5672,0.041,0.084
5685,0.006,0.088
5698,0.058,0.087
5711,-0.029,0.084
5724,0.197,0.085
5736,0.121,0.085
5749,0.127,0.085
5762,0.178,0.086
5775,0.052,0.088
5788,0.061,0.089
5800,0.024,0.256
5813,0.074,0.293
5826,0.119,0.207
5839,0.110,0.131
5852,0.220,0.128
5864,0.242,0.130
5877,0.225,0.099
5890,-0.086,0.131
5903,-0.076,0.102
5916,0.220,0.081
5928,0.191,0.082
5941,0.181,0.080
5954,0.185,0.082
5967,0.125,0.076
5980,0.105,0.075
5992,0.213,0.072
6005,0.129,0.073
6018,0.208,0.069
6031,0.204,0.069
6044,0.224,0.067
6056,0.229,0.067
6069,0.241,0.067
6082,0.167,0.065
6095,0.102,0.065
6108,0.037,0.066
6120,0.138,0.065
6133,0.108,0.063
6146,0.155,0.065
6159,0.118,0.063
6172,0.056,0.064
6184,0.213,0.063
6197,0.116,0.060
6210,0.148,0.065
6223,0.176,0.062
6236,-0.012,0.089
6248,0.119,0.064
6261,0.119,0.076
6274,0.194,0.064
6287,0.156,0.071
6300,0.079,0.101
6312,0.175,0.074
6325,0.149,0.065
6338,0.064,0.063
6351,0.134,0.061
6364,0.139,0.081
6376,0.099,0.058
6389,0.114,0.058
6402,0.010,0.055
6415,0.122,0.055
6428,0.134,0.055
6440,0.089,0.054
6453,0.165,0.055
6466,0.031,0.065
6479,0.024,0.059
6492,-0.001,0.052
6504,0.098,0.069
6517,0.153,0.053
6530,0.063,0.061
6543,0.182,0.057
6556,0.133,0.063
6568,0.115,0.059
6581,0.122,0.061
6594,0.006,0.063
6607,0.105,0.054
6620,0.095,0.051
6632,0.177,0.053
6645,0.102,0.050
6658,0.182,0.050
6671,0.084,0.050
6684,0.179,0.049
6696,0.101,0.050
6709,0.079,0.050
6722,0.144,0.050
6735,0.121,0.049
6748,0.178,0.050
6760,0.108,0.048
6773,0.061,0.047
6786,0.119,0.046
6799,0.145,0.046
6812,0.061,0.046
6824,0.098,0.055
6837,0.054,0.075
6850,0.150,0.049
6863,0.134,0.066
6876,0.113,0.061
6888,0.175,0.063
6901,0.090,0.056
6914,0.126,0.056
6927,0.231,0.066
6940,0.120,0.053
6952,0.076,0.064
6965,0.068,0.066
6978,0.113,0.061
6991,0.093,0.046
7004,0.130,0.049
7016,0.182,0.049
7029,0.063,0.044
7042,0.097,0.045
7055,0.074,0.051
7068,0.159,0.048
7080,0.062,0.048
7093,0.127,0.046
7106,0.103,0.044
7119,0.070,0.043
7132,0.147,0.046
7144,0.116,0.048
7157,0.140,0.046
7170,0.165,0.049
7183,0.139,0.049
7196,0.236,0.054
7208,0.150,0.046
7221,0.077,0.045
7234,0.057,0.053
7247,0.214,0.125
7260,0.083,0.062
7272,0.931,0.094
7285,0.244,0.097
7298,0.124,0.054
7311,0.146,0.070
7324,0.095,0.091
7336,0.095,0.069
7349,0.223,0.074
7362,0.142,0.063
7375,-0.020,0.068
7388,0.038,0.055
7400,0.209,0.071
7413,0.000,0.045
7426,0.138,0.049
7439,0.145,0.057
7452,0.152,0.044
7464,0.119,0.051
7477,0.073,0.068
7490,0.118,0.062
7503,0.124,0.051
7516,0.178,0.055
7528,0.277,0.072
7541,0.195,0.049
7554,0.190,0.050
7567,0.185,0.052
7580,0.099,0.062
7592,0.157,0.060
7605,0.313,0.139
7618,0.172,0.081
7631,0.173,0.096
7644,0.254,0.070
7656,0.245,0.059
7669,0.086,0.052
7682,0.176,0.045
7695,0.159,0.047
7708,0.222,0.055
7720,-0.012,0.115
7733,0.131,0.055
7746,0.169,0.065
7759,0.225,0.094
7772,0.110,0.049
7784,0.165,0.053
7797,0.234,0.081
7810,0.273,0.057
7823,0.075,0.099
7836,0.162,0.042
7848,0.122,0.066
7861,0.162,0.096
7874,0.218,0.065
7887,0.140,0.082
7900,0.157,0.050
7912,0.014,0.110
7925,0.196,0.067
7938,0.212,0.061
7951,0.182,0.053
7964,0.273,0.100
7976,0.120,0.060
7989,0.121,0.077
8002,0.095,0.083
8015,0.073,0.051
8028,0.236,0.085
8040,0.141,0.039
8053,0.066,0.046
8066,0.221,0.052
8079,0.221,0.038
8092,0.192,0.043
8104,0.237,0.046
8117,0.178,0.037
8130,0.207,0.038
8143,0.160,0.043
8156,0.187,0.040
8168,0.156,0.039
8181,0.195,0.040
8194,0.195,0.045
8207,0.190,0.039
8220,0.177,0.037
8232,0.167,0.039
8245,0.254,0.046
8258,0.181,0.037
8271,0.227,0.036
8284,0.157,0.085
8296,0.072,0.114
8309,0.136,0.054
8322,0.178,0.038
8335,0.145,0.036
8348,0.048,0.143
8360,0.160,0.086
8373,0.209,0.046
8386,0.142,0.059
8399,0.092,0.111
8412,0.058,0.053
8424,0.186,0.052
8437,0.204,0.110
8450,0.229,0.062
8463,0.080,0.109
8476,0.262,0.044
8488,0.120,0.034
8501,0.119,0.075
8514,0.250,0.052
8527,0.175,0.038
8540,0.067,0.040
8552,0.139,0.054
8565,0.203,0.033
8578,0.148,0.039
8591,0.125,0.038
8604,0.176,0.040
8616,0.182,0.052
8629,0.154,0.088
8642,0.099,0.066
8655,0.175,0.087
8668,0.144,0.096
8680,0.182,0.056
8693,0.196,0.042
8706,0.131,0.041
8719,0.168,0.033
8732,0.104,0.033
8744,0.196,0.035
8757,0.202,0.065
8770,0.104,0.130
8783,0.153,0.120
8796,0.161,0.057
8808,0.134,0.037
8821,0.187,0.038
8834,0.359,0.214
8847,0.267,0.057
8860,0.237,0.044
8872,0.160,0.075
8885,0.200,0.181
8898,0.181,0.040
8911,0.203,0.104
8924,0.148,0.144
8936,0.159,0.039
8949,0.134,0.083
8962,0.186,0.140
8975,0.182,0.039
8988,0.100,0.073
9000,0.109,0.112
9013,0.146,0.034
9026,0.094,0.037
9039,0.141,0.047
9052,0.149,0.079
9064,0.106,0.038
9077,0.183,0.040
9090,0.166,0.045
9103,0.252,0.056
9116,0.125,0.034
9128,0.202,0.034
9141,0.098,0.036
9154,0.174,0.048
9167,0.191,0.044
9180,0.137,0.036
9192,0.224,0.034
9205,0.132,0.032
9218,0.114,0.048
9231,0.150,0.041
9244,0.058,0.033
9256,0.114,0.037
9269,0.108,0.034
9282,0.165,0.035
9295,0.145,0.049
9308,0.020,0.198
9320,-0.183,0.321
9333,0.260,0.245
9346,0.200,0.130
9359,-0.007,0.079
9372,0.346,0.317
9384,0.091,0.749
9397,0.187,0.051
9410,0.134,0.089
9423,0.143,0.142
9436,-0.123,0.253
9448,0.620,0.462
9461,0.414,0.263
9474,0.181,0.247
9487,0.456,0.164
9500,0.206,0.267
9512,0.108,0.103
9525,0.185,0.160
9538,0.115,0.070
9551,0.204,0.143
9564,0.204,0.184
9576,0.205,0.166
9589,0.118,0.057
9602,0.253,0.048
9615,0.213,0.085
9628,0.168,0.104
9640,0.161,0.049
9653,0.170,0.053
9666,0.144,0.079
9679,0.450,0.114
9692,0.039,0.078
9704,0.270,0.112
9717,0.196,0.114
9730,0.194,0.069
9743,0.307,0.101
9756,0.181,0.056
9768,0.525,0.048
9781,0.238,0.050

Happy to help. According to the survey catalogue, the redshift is 0.951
